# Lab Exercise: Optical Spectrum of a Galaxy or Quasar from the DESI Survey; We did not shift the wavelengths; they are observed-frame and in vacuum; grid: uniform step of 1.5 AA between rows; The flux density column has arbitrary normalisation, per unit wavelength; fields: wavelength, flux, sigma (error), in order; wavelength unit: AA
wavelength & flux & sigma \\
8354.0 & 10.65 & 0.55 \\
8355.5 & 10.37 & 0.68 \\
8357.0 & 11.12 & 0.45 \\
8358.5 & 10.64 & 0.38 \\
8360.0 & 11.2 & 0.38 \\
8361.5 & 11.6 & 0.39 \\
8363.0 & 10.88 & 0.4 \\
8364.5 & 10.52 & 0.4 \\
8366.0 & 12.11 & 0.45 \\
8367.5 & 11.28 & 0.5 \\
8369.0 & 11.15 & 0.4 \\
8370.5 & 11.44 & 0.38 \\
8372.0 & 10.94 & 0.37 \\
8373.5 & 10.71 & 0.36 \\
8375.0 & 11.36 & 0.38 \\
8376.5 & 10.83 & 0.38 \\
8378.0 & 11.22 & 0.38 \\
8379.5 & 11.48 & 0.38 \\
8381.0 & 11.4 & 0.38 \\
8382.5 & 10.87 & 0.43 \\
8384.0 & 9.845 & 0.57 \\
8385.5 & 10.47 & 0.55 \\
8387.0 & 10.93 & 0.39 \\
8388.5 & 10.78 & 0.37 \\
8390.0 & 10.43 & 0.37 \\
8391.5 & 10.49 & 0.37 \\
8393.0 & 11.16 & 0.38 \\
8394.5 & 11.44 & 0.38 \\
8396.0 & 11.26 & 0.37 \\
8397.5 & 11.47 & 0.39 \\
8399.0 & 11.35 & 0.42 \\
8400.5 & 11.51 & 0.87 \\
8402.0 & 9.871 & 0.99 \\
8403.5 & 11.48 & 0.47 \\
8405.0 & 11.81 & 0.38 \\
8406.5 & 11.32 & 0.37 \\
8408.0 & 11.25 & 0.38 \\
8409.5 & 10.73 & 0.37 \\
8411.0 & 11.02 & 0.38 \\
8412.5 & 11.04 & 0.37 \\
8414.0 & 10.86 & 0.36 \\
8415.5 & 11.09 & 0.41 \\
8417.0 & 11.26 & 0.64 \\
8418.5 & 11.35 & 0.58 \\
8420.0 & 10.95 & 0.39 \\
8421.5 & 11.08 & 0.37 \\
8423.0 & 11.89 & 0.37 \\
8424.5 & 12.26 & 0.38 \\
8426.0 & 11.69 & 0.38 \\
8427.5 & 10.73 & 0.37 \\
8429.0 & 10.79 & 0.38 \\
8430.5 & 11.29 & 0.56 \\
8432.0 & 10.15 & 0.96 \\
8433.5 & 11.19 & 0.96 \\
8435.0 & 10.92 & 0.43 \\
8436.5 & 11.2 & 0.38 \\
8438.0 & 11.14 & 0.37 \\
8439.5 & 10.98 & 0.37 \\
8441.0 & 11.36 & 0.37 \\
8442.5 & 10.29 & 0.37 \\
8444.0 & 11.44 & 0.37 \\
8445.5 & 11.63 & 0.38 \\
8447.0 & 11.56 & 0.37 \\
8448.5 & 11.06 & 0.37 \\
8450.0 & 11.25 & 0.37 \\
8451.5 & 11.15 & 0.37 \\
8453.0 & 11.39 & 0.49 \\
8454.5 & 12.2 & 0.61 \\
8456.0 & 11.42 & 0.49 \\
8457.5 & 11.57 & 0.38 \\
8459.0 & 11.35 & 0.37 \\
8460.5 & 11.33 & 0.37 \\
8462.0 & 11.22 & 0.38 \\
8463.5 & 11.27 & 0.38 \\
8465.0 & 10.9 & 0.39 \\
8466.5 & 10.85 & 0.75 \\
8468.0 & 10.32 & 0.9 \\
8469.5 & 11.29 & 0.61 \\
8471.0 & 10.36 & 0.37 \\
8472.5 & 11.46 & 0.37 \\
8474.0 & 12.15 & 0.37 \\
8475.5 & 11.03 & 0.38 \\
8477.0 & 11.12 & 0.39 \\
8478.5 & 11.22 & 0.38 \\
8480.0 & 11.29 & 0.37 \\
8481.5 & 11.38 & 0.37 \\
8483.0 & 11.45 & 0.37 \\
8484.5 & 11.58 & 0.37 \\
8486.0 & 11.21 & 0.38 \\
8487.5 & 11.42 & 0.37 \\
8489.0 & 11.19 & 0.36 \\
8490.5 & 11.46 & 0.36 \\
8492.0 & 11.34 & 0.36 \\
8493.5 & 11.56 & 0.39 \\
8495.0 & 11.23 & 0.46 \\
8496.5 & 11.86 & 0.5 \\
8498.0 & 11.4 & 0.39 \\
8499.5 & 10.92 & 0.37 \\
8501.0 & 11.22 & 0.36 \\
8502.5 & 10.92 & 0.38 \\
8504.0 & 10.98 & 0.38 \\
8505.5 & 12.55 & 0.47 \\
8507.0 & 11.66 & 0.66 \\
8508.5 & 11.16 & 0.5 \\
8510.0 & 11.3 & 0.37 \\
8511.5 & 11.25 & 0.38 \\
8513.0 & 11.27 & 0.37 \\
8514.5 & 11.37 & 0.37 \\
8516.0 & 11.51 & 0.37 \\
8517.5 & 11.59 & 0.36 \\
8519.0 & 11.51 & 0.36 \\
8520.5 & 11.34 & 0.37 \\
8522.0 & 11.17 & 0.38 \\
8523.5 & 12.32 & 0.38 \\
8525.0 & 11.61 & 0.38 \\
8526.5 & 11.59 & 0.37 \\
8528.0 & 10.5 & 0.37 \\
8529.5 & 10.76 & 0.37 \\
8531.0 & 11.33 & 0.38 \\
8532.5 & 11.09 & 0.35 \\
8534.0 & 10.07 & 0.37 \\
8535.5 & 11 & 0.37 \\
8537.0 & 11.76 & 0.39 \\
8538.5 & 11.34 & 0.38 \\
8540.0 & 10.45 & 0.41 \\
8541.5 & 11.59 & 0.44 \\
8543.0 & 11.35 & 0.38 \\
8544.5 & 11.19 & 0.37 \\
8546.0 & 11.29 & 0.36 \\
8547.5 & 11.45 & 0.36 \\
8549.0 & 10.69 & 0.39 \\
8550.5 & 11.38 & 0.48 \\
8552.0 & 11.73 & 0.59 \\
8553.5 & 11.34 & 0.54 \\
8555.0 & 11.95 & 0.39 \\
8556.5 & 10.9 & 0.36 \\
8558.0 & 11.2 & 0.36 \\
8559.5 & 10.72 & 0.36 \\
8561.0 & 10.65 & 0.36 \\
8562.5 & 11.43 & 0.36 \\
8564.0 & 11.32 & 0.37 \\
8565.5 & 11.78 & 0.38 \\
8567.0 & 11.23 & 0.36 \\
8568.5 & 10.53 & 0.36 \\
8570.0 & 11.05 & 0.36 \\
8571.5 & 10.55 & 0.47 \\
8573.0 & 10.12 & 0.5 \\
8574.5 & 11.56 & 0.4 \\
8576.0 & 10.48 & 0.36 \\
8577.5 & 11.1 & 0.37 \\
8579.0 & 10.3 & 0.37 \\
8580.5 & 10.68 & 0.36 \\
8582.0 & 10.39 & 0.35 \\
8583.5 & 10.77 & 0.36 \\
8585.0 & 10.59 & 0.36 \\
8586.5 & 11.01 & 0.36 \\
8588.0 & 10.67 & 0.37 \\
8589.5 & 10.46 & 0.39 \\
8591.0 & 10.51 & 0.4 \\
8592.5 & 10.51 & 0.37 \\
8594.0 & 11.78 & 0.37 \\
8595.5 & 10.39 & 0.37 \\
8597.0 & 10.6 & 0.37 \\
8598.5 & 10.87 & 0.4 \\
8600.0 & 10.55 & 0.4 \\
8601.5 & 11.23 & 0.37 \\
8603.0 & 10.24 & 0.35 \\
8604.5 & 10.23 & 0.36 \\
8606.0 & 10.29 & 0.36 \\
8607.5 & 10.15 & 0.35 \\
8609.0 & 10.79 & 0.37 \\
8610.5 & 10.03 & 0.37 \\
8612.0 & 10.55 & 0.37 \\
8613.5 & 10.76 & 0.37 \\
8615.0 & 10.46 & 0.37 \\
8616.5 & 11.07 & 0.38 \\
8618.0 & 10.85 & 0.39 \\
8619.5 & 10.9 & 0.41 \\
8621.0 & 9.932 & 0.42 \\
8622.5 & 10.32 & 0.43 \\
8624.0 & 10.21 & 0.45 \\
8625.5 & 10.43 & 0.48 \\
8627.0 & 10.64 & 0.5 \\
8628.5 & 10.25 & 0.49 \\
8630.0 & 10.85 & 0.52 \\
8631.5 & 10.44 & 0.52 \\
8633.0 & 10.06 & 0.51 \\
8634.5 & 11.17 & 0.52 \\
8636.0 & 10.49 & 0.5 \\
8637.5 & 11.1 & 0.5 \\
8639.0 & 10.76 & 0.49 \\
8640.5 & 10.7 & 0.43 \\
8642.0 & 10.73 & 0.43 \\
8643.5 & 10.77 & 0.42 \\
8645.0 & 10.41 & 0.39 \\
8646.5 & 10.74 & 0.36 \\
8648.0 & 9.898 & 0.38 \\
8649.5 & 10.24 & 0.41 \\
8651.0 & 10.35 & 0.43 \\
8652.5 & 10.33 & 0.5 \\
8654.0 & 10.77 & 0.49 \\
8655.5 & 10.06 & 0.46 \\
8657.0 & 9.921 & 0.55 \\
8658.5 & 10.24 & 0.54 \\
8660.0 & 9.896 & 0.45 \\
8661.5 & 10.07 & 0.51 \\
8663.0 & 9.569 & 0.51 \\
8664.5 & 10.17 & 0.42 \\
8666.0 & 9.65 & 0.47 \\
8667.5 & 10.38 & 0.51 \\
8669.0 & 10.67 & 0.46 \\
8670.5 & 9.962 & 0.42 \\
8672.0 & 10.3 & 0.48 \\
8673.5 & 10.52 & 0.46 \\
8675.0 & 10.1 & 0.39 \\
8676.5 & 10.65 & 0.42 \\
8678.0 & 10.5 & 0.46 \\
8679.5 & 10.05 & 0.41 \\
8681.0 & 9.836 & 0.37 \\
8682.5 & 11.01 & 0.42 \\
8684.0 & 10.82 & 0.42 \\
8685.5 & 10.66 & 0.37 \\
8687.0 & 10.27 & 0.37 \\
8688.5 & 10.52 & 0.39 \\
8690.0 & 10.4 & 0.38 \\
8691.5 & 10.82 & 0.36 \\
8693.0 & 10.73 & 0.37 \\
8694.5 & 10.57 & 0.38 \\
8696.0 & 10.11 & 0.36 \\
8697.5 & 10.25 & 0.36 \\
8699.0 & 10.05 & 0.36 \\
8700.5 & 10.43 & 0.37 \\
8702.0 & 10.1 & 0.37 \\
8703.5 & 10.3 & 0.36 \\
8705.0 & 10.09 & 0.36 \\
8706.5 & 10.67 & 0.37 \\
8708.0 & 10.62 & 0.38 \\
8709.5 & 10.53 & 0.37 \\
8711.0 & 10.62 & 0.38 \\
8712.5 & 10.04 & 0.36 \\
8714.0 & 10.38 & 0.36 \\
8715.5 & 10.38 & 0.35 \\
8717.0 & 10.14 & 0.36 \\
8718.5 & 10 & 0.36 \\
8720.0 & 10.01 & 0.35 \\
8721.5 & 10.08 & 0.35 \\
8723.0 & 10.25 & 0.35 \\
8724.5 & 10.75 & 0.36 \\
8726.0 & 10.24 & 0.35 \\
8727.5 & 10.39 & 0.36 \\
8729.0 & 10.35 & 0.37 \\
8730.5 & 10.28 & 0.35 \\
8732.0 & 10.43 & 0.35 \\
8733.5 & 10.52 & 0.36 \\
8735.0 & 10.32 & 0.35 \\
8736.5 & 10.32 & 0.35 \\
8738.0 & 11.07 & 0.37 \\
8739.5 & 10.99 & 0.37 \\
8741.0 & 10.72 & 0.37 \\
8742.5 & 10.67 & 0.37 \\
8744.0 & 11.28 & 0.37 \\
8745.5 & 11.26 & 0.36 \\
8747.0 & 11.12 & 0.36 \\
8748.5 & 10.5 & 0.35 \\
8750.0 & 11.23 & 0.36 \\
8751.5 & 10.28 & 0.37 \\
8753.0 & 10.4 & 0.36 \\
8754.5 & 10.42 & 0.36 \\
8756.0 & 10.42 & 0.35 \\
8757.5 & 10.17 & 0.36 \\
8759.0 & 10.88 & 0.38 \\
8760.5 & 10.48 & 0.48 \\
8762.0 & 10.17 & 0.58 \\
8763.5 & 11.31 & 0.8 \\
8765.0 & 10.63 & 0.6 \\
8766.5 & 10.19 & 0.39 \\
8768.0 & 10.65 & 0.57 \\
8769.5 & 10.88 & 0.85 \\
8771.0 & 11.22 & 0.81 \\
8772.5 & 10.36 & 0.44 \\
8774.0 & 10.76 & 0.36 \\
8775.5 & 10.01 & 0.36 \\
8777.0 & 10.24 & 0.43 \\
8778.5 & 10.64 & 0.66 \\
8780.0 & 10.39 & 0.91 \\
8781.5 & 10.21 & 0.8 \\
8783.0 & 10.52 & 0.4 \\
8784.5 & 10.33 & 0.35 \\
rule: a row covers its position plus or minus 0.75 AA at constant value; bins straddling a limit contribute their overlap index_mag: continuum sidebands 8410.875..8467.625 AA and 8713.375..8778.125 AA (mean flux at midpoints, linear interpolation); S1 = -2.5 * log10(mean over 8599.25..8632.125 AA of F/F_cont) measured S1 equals 0.03 mag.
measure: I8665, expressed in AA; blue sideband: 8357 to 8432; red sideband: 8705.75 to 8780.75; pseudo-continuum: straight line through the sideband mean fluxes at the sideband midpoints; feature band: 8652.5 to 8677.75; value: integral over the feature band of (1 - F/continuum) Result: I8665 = 1.1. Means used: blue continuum 11.1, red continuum 10.5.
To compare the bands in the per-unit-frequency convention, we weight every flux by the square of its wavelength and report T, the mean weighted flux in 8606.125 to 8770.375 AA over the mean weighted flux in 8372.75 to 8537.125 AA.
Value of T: 0.99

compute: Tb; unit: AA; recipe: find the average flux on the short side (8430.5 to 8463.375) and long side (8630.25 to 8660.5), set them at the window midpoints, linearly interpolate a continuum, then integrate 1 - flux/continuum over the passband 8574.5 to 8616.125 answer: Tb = 0.1 AA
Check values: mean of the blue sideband 11.2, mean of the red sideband 10.5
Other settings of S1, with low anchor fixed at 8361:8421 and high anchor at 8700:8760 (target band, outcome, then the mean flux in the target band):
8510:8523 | -0.05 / 11.4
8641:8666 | 0.04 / 10.2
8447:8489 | -0.03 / 11.3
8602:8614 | 0.03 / 10.4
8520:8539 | -0.04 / 11.2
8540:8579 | -0.03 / 11.1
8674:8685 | 0.02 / 10.4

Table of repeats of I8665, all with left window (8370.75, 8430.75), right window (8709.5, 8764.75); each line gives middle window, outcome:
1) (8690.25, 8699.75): 0.2 AA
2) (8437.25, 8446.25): -0.1 AA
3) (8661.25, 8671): 0.5 AA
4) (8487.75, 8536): -1.8 AA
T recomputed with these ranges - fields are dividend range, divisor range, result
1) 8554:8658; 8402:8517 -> 0.98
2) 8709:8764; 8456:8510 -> 0.99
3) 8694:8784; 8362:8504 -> 1.01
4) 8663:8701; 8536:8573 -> 0.95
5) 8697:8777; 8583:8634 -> 1.02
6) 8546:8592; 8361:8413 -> 1.03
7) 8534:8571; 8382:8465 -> 1.04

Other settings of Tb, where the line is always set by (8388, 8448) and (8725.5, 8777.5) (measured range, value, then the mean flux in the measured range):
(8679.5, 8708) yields 0.7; 10.4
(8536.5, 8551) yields -0.4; 11.2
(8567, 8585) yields 0.3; 10.7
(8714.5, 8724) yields 0.4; 10.2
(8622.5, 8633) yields 0.4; 10.4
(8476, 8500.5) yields -0.7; 11.3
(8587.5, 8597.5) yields 0.1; 10.7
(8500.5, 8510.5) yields -0.4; 11.4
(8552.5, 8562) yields -0.2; 11.2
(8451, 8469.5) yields -0.3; 11.3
